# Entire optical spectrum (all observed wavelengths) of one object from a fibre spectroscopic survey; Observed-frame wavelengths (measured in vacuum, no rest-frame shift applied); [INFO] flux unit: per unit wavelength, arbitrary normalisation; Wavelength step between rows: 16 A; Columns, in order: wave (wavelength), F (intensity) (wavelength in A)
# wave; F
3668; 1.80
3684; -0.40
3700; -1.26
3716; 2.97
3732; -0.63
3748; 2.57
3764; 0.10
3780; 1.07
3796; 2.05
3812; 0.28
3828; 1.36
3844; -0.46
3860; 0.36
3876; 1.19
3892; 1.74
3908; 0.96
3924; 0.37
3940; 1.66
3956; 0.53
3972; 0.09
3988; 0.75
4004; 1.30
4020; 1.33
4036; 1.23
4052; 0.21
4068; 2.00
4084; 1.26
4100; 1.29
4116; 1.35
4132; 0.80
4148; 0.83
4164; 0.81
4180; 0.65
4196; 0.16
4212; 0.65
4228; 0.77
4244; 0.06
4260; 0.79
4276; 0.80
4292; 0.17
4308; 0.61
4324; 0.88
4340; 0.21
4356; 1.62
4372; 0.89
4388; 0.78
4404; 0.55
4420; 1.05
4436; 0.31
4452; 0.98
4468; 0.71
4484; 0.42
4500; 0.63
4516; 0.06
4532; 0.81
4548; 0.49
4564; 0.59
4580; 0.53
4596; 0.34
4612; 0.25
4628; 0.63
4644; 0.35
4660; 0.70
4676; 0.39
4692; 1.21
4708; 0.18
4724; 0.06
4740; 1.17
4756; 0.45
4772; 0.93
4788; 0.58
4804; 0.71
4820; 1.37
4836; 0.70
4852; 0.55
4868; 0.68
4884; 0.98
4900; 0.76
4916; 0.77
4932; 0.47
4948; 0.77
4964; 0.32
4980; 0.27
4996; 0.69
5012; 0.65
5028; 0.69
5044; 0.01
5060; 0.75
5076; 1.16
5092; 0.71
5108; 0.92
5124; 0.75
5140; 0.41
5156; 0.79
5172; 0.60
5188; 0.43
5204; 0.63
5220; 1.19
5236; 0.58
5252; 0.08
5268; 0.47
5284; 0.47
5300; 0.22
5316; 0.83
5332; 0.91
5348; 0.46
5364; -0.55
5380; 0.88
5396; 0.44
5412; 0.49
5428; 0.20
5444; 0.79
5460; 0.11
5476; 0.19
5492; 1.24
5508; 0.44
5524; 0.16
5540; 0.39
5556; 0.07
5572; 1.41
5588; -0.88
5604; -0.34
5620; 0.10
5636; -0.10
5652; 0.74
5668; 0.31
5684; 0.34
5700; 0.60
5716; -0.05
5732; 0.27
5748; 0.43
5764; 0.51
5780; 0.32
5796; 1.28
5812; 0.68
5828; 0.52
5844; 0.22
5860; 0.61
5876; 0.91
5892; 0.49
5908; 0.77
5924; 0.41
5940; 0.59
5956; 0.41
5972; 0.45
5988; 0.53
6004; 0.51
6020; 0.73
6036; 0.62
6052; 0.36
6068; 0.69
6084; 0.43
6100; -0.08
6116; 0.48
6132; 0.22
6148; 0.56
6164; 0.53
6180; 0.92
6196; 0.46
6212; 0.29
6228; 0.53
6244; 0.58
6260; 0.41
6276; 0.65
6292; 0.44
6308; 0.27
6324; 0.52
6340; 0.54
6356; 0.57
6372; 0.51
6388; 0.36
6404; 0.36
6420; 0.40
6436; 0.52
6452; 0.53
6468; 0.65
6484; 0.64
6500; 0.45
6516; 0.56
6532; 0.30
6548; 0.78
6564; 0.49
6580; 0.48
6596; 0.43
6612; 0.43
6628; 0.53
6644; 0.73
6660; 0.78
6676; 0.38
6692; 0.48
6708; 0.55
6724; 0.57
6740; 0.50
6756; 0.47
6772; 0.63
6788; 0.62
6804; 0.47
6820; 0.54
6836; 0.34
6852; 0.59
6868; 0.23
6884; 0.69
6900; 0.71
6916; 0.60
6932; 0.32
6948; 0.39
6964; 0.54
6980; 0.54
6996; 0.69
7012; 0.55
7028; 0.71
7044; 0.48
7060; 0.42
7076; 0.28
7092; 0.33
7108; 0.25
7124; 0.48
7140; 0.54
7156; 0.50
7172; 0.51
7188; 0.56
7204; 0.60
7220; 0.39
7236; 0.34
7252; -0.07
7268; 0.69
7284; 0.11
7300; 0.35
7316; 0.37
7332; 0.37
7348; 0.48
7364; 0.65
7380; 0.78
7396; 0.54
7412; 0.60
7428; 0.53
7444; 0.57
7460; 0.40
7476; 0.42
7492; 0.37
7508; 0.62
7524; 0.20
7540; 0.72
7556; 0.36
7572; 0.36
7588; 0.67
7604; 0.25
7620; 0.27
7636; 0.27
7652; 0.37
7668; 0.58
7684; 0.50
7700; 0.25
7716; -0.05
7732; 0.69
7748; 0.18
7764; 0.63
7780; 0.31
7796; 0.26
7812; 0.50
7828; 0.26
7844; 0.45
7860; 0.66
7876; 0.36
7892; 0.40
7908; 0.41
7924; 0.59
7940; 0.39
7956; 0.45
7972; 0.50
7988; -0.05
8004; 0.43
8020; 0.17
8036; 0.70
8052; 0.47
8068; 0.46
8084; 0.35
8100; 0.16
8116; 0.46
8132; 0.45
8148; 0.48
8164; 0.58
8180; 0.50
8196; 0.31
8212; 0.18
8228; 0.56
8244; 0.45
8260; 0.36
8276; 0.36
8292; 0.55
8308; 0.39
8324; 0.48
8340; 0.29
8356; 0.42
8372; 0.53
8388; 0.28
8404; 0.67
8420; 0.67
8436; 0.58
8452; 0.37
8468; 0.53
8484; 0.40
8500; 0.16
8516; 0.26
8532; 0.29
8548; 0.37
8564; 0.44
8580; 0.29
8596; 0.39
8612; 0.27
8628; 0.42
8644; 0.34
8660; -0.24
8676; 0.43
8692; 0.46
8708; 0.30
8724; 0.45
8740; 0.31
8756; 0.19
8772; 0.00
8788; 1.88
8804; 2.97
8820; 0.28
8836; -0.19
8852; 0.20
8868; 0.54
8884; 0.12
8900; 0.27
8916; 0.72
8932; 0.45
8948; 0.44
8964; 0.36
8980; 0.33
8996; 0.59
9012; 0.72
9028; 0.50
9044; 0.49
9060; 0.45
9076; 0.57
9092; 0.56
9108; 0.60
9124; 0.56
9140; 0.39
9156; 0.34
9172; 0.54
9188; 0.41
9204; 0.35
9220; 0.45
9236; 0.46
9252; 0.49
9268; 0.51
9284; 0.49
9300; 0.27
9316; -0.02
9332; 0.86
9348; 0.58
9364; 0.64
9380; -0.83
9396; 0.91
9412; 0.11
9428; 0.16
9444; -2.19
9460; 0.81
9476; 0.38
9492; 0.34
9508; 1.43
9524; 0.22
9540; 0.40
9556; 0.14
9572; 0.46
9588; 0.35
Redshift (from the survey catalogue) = 1.36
